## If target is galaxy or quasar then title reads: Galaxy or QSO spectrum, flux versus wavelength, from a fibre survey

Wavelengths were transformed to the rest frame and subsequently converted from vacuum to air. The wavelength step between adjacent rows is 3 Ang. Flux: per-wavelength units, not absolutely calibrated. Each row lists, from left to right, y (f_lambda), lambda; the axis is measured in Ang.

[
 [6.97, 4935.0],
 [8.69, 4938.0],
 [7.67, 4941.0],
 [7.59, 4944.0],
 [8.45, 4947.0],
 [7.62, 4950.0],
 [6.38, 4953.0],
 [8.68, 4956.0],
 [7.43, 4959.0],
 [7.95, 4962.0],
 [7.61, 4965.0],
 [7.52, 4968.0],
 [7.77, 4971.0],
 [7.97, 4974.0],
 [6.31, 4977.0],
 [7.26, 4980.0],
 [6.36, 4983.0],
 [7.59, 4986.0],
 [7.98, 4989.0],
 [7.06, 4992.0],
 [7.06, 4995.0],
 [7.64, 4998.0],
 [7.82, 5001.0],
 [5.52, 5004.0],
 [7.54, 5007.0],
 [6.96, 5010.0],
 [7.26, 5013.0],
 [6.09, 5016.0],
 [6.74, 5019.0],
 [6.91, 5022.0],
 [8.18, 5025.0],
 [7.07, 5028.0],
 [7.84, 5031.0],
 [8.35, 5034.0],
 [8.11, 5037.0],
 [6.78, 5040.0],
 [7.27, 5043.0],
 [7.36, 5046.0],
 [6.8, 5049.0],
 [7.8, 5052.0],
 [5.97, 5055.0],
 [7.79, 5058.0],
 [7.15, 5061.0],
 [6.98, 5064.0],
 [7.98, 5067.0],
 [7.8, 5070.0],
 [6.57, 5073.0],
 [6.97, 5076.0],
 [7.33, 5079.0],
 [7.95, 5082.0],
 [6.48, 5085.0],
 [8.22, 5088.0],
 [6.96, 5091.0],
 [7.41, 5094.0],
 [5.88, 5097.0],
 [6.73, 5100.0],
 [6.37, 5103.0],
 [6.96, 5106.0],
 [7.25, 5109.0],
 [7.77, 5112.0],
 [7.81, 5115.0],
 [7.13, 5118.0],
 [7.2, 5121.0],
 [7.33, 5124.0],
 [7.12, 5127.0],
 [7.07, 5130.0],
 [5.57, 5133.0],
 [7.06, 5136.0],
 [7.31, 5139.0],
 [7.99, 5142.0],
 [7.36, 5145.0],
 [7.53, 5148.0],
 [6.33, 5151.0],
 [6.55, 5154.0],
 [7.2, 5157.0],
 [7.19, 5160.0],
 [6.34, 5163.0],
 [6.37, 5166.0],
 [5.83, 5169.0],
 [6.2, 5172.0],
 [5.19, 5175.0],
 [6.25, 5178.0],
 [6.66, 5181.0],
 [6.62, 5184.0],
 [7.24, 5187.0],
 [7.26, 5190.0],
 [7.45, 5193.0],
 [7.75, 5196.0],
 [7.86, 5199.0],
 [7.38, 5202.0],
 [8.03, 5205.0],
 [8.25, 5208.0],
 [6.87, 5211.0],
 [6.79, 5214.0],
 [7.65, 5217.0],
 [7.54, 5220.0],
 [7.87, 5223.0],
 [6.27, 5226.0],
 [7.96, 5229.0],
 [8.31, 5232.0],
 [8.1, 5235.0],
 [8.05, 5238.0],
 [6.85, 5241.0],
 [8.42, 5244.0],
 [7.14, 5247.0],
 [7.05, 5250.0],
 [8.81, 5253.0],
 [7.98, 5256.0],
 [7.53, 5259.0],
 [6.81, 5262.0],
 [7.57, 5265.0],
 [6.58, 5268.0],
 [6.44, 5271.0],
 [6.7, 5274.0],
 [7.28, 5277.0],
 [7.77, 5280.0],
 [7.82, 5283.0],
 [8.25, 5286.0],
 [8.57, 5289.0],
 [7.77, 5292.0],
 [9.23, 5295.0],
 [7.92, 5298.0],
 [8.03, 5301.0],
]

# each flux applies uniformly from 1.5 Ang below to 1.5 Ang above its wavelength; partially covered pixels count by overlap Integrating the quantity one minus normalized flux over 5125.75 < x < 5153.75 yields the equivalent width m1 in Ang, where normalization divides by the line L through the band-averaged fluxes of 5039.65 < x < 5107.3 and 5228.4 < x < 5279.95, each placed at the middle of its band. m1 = 0.9 Ang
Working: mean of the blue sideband 7.12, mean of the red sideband 7.5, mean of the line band 7.02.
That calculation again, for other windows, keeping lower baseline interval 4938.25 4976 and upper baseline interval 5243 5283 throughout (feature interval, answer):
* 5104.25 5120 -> 0.4 Ang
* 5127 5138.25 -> 1.3 Ang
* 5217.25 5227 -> 0.1 Ang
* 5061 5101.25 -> 2.2 Ang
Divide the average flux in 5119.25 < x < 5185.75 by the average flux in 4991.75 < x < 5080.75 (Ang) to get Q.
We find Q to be 0.93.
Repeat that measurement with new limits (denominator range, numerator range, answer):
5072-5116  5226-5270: 1.07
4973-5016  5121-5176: 0.95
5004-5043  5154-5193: 0.91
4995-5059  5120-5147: 0.99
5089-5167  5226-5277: 1.07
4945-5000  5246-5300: 1.02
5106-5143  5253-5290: 1.04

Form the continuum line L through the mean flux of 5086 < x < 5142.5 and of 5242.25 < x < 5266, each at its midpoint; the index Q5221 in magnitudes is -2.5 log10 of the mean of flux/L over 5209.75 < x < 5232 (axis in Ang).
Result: 0.02 mag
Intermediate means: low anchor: 7.09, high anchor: 7.66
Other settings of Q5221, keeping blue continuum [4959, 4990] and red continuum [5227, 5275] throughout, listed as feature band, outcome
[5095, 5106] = 0.16 mag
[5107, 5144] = 0.04 mag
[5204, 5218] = 0.00 mag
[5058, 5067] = 0.02 mag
